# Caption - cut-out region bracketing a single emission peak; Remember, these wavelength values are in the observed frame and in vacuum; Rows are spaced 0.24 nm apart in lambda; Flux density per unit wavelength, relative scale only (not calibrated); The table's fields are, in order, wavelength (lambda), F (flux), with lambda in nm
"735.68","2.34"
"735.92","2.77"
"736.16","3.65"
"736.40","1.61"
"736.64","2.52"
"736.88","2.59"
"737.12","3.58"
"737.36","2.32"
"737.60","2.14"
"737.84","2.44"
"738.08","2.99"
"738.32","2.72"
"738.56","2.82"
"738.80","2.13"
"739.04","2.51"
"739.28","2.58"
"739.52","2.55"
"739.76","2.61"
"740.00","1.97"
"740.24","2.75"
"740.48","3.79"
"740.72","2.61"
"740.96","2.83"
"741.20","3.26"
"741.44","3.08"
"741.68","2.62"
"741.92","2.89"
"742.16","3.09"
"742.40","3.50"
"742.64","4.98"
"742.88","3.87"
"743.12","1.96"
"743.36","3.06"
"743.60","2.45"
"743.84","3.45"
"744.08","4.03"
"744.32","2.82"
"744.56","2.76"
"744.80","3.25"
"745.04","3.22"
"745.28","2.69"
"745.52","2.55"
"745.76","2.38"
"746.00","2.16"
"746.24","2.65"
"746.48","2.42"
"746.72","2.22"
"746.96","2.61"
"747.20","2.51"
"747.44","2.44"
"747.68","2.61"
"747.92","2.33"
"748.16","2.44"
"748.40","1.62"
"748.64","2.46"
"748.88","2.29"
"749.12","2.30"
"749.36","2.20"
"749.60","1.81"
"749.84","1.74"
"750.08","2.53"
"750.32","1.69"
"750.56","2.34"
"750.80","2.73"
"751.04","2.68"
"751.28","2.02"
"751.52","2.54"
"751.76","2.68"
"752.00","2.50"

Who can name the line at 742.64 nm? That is H-beta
